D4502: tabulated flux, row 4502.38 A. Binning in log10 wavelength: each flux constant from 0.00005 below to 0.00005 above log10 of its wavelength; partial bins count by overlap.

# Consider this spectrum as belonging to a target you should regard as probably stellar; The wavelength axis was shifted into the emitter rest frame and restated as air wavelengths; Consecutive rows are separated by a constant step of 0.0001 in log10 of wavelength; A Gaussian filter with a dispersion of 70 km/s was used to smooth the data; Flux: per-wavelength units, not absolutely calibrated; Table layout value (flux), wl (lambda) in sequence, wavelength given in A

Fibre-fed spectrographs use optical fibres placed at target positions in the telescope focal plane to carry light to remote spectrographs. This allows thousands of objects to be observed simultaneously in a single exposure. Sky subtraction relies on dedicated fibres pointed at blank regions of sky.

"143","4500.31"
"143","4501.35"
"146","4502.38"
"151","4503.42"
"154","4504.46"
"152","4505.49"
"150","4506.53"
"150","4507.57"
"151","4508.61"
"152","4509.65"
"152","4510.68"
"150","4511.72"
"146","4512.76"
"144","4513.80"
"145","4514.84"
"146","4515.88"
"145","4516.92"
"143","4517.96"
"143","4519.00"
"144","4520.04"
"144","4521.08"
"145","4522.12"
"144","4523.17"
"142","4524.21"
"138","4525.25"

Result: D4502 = 146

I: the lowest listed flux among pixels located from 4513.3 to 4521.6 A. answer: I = 143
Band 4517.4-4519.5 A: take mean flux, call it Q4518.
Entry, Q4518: 143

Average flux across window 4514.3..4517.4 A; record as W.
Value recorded 145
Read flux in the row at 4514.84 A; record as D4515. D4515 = 145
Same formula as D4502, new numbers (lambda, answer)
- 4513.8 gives 144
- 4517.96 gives 143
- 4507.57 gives 150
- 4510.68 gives 152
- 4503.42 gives 151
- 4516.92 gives 145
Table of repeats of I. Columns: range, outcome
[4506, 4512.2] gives 150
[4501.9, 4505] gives 146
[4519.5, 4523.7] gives 144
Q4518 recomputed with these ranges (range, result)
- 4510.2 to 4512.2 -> 151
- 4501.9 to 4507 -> 151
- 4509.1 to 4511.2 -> 152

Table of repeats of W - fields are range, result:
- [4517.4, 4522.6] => 144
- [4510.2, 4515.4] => 147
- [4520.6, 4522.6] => 145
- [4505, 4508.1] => 150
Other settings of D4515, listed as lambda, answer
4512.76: 146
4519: 143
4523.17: 144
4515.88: 146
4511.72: 150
